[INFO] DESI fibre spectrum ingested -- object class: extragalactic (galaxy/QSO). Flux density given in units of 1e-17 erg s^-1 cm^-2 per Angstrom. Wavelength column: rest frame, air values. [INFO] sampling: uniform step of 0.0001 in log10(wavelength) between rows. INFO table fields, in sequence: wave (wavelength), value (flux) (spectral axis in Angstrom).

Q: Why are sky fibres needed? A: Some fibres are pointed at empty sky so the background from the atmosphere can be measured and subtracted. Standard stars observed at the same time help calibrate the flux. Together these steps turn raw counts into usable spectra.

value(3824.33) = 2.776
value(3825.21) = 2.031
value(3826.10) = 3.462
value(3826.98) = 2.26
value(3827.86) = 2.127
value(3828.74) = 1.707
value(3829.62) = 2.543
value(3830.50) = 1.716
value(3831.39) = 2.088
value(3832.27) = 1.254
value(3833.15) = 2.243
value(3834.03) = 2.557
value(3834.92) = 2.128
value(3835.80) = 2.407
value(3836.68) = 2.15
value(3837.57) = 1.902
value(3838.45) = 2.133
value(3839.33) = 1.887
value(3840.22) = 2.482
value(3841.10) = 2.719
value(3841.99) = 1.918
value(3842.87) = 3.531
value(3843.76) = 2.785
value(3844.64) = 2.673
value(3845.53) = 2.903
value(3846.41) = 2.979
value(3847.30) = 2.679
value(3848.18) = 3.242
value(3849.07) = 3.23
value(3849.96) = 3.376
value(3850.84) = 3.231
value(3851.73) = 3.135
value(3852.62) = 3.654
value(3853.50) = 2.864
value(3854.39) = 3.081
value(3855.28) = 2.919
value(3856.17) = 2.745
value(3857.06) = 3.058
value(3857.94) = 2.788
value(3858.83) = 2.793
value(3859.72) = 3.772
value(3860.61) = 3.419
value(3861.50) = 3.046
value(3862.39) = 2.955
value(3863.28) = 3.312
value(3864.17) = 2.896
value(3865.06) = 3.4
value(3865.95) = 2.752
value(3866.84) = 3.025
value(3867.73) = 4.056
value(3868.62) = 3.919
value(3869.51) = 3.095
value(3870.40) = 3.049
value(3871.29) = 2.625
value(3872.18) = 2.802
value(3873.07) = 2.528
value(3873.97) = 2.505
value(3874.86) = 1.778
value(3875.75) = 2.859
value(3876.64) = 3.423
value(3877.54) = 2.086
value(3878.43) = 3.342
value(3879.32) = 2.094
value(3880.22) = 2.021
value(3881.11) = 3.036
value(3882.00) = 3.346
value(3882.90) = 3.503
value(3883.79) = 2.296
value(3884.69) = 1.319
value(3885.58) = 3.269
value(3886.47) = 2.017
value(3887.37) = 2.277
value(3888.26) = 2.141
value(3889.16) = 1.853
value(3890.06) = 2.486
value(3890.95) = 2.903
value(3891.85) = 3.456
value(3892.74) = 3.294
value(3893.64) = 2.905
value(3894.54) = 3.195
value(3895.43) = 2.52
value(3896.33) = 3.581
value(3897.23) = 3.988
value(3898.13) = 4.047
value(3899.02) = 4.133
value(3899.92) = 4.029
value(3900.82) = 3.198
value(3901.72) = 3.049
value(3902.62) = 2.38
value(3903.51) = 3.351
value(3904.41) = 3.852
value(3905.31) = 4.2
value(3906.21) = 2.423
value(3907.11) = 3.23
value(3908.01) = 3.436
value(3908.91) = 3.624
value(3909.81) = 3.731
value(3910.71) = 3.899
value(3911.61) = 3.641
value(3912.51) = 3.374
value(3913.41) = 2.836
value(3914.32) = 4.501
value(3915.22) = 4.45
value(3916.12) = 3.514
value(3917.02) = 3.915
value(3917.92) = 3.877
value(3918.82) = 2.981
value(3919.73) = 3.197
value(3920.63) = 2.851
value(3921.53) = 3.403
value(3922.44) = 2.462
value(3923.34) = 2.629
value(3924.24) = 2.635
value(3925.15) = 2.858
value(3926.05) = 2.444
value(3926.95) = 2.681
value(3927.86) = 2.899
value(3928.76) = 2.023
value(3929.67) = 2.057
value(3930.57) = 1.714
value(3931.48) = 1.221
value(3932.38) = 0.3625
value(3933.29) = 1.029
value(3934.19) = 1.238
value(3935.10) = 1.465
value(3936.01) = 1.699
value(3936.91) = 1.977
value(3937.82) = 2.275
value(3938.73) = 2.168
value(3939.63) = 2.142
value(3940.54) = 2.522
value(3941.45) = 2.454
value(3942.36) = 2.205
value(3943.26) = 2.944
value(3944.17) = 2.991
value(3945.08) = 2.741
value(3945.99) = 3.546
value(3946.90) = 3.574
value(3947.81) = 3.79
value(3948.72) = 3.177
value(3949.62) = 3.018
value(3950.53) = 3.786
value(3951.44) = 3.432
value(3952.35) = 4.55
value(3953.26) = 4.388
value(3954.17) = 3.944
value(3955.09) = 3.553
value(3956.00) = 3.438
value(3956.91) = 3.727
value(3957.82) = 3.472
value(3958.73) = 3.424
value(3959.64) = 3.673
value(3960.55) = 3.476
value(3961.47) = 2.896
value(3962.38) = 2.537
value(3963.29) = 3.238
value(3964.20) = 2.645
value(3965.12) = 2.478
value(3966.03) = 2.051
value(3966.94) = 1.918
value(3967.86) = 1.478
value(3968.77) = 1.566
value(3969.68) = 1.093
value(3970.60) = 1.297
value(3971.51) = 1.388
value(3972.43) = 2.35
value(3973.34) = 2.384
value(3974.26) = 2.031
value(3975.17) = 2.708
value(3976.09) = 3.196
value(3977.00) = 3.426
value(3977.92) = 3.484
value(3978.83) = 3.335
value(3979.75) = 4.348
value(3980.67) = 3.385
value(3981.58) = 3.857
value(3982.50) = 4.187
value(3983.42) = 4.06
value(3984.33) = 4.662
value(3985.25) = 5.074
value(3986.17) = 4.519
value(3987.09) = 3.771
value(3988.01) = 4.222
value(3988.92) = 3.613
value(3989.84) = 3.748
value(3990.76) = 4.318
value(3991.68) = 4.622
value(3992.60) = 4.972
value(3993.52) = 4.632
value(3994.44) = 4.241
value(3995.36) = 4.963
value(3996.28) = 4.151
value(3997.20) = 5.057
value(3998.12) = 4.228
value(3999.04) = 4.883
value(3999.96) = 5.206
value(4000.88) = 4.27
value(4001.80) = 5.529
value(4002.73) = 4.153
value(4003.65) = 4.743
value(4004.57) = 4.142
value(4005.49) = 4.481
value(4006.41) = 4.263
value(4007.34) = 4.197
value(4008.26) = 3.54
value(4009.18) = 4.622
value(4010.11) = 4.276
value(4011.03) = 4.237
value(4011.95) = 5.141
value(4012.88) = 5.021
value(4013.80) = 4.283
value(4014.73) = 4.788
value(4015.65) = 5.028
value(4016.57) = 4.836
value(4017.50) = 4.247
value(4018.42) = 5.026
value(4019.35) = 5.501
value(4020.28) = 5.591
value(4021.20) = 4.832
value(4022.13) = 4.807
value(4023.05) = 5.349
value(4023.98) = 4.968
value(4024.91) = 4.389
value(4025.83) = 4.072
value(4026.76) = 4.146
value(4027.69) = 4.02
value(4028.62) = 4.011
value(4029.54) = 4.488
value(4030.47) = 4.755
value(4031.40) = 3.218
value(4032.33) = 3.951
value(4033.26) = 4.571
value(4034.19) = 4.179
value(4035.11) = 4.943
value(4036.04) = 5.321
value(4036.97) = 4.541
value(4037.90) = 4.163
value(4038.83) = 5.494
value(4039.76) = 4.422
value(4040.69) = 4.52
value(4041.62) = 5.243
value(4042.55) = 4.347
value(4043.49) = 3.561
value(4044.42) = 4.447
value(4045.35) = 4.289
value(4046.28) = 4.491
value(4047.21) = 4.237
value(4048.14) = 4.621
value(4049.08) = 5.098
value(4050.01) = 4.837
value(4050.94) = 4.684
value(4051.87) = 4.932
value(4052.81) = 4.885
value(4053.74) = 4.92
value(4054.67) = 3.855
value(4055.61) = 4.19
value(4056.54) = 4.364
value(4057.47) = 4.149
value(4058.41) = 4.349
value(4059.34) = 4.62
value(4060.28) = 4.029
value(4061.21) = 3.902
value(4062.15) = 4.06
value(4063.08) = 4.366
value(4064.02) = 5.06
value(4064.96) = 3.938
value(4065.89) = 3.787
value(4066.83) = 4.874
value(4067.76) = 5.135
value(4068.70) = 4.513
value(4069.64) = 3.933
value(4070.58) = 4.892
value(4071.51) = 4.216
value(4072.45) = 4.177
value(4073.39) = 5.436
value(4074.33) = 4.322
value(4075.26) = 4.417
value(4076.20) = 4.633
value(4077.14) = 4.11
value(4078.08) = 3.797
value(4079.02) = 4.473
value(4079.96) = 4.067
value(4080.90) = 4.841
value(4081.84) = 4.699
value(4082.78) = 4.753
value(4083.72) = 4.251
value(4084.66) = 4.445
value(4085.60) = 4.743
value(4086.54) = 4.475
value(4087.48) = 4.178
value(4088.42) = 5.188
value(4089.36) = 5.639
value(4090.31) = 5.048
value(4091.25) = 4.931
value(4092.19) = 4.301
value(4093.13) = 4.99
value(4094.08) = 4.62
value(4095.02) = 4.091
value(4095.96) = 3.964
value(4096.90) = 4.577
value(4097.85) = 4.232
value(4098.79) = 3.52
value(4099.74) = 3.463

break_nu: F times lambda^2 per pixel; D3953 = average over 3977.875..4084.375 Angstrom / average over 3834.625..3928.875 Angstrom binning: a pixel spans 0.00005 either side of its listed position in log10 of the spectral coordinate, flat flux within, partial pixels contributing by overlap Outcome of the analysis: 1.6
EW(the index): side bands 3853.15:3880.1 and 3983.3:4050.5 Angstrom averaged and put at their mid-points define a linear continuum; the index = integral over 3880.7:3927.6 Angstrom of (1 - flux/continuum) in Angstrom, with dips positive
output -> 2.7 Angstrom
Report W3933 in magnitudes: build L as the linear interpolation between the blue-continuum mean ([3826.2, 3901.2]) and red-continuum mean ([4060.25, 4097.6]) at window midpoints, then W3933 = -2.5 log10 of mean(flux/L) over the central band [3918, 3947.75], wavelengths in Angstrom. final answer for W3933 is 0.36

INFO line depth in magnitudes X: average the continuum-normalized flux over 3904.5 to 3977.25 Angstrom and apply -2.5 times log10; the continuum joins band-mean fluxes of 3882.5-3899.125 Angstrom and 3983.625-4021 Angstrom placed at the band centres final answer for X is 0.26 mag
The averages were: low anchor 2.88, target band 2.82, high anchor 4.57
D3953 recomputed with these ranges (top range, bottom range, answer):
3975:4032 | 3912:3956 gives 1.61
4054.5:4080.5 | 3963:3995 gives 1.39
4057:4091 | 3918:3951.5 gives 1.92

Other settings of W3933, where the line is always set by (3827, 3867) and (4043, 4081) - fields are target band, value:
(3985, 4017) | -0.15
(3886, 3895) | 0.15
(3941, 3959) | 0.04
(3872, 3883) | 0.10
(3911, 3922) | -0.09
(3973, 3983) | 0.14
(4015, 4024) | -0.22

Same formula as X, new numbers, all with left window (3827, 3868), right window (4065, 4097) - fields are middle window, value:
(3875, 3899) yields 0.08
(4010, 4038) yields -0.13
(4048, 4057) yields -0.08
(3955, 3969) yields 0.26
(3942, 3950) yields 0.12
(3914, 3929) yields 0.05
